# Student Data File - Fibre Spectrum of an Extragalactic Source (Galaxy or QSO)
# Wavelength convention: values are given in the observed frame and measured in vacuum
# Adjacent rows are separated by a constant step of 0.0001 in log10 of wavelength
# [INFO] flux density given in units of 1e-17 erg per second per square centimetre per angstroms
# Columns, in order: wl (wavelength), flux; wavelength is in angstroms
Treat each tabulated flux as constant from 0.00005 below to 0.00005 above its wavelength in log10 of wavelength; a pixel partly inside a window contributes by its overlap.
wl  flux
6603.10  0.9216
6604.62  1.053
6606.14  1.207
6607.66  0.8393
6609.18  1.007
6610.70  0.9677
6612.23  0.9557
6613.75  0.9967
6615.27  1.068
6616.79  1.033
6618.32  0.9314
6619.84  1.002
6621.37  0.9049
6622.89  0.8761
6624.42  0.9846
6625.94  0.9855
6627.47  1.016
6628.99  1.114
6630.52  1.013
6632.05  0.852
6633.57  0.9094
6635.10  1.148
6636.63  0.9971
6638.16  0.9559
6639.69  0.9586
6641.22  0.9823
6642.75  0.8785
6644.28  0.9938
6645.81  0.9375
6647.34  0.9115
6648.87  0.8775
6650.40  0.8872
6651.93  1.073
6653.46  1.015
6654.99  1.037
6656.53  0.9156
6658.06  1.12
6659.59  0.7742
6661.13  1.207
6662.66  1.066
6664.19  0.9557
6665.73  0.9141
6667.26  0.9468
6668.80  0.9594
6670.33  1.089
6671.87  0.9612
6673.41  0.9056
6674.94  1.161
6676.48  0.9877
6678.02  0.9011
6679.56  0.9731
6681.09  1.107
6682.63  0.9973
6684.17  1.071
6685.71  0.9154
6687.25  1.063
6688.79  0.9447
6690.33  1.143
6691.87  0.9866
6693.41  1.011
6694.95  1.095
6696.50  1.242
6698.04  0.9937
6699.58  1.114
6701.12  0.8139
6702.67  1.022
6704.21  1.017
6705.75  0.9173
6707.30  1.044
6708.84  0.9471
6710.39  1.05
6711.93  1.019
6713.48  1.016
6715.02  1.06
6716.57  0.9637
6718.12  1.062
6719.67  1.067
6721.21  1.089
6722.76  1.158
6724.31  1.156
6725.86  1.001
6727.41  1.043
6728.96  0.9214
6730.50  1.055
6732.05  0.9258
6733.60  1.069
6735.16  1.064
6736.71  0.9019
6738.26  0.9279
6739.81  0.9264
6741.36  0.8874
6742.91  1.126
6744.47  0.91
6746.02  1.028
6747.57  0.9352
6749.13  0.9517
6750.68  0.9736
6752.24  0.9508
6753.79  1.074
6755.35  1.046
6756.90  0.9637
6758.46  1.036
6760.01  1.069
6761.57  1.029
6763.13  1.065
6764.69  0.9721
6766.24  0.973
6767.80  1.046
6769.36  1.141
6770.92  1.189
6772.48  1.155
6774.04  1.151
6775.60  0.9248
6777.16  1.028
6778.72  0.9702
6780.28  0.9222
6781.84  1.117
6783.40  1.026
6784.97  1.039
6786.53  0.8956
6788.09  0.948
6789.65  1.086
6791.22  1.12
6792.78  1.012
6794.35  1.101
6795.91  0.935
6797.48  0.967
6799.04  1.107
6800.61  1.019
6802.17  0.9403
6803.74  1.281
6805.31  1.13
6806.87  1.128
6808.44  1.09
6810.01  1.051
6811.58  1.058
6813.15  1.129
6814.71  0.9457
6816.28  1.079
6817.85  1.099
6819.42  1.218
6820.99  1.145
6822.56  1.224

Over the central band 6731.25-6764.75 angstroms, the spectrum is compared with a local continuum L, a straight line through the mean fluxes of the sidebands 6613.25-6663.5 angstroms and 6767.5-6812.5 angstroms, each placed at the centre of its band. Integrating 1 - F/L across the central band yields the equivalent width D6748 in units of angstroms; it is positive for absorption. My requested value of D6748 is 1.4 angstroms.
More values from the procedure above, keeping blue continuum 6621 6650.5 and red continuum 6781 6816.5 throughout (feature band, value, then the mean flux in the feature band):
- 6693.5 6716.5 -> -0.5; 1.02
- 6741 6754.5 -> 0.5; 0.984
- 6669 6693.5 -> -0.6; 1.01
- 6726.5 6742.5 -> 0.6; 0.976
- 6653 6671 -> -0.4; 0.999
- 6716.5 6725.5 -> -0.7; 1.09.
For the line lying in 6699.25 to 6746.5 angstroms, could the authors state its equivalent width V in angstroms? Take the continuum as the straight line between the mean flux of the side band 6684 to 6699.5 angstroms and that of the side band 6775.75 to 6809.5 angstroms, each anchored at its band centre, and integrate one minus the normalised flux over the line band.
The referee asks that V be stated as 1.7 angstroms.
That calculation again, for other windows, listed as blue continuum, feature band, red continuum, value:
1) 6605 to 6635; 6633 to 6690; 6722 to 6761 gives 0.28 angstroms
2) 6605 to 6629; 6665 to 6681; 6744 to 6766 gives 0.15 angstroms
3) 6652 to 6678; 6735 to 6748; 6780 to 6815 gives 0.82 angstroms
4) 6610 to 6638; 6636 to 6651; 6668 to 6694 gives 0.85 angstroms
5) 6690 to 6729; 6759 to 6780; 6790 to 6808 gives 0.13 angstroms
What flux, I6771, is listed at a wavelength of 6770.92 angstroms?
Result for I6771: 1.189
